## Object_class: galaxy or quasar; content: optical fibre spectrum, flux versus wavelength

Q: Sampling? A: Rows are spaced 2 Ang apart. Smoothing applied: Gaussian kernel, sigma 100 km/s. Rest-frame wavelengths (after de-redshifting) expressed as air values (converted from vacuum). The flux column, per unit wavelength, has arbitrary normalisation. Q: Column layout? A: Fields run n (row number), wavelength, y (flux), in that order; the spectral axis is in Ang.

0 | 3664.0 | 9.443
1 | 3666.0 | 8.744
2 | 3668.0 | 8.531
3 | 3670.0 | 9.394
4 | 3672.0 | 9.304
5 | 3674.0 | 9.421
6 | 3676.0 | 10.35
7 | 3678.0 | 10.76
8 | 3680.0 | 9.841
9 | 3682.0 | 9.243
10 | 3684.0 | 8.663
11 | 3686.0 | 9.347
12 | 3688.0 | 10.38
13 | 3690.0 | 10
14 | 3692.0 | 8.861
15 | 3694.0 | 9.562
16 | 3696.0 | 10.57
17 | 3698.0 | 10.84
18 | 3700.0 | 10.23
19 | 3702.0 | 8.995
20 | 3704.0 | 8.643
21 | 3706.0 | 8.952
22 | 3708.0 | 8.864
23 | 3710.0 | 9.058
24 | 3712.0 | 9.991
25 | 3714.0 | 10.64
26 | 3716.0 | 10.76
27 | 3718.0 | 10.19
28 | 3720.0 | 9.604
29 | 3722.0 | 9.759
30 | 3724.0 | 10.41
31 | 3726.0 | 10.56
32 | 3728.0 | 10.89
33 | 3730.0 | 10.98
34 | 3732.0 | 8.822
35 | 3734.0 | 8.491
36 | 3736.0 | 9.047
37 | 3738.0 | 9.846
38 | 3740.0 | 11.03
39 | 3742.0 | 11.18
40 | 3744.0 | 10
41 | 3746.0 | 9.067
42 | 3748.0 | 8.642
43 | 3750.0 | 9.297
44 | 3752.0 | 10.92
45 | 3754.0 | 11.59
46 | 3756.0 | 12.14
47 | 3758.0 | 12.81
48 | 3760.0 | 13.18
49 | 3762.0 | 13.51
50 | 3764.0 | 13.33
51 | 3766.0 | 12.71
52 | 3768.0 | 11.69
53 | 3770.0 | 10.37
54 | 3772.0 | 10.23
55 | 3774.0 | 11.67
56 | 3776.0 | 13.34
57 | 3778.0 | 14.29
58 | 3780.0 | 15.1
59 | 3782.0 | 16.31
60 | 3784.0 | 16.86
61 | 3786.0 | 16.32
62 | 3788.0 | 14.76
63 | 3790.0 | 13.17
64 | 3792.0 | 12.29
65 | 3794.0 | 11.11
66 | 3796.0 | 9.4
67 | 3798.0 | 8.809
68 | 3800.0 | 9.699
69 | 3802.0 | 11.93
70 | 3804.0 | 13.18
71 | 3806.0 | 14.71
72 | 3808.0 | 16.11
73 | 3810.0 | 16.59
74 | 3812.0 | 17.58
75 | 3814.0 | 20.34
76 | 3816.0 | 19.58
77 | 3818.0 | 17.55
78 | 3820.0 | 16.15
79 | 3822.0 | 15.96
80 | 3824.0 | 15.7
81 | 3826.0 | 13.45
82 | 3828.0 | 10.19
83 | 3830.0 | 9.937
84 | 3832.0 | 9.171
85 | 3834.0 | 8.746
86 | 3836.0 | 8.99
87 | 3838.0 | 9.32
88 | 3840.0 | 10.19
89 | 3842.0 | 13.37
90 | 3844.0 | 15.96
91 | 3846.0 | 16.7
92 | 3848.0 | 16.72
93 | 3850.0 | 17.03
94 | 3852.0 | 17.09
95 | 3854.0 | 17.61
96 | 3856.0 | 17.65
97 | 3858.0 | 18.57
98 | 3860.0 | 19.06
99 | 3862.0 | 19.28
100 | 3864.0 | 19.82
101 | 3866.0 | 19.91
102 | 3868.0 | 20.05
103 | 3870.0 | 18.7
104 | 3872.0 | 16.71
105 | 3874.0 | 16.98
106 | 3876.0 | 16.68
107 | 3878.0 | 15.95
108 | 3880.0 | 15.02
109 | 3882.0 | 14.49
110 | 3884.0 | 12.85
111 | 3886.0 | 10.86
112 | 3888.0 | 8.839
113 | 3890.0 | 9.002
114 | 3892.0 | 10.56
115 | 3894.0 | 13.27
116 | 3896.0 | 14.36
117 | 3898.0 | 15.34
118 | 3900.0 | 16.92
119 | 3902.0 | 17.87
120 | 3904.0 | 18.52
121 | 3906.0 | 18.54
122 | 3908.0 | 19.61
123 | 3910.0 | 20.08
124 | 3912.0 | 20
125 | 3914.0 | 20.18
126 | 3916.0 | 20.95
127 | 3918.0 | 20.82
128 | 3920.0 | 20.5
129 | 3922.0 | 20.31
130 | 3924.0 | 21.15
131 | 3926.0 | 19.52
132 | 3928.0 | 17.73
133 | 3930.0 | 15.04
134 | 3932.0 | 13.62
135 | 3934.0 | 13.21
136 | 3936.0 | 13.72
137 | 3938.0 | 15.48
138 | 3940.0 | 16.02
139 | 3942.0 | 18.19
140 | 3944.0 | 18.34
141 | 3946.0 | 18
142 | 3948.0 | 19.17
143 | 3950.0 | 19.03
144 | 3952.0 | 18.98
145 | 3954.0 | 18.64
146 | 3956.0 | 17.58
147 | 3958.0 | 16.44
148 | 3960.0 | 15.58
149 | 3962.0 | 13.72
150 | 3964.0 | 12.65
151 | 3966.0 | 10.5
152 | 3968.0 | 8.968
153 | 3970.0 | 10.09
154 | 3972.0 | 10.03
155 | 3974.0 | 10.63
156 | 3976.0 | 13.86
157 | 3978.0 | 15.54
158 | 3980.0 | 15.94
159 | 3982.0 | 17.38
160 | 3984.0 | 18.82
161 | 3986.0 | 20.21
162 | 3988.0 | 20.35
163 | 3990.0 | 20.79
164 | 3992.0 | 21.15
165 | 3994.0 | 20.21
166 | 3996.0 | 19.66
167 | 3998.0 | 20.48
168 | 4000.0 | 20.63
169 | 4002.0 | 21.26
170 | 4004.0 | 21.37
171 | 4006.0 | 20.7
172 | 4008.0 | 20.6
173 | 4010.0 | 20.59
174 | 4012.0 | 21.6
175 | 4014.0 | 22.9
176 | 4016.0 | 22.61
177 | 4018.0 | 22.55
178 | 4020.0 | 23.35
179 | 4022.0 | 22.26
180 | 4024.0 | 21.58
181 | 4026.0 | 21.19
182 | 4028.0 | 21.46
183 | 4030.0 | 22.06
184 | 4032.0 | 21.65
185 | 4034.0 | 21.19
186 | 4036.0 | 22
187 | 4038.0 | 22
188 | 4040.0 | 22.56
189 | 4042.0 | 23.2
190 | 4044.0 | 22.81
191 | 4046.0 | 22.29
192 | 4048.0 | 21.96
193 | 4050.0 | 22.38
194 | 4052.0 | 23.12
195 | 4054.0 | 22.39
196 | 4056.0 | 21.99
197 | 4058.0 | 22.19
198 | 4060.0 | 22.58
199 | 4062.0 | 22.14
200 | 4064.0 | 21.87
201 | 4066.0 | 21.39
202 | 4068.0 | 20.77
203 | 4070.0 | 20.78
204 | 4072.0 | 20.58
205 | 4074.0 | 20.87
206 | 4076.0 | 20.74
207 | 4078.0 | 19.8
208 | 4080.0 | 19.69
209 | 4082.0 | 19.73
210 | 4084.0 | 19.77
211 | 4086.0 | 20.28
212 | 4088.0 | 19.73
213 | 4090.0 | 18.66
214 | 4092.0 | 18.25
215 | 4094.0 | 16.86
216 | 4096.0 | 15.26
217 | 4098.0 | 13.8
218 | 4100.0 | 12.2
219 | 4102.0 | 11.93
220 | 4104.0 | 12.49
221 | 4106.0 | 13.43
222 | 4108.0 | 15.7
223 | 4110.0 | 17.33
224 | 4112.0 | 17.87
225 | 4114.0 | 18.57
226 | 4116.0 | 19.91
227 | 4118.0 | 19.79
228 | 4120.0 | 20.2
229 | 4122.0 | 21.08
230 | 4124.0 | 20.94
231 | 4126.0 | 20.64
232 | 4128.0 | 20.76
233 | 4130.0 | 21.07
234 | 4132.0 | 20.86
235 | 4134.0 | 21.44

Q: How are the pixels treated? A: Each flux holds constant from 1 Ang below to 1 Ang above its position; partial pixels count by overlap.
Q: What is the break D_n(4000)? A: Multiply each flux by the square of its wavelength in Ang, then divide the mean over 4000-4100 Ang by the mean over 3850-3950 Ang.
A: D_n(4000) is 1.3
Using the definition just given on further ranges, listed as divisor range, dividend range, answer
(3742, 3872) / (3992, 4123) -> 1.63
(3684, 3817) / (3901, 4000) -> 1.64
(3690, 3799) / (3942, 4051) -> 1.96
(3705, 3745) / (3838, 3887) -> 1.77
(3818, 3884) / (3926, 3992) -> 1.09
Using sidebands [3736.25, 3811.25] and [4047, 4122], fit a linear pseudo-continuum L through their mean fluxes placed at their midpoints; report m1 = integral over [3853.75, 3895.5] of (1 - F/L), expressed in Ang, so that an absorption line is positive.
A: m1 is -3.64 Ang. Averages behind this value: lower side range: 12.3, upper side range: 19.1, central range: 15.8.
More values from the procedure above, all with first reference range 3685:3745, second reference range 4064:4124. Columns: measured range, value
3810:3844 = -3.7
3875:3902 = 0.3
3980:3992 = -2.6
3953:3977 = 3.4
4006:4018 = -3.8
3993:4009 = -4.3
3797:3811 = -1.3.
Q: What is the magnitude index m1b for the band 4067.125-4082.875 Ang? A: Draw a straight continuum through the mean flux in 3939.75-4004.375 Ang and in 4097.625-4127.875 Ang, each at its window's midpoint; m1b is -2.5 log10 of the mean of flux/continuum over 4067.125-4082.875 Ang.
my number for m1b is -0.19 mag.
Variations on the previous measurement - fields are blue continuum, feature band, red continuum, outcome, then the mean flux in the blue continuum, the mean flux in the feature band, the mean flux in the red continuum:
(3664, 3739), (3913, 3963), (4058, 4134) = -0.163 mag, 9.69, 17.7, 19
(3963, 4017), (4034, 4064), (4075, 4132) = -0.237 mag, 17.8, 22.3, 18.1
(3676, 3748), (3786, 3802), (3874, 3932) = 0.091 mag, 9.82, 11.7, 16.6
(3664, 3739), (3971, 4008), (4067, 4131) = -0.145 mag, 9.69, 18.3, 18.4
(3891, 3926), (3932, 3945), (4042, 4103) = 0.183 mag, 18.2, 15.7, 19.9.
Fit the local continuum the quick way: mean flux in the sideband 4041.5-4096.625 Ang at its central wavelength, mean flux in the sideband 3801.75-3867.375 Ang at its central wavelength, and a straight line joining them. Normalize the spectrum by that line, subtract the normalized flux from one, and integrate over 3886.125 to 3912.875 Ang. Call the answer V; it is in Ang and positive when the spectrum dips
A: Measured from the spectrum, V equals 2.32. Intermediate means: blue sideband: 15.3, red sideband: 20.8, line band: 15.4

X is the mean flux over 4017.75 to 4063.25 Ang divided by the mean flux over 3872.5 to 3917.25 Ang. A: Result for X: 1.40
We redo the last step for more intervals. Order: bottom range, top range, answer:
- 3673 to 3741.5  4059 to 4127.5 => 1.90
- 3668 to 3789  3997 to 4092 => 1.98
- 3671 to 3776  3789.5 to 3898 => 1.41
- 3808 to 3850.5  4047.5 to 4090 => 1.48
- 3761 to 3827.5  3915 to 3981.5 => 1.15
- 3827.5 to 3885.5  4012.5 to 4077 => 1.44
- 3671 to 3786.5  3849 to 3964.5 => 1.57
